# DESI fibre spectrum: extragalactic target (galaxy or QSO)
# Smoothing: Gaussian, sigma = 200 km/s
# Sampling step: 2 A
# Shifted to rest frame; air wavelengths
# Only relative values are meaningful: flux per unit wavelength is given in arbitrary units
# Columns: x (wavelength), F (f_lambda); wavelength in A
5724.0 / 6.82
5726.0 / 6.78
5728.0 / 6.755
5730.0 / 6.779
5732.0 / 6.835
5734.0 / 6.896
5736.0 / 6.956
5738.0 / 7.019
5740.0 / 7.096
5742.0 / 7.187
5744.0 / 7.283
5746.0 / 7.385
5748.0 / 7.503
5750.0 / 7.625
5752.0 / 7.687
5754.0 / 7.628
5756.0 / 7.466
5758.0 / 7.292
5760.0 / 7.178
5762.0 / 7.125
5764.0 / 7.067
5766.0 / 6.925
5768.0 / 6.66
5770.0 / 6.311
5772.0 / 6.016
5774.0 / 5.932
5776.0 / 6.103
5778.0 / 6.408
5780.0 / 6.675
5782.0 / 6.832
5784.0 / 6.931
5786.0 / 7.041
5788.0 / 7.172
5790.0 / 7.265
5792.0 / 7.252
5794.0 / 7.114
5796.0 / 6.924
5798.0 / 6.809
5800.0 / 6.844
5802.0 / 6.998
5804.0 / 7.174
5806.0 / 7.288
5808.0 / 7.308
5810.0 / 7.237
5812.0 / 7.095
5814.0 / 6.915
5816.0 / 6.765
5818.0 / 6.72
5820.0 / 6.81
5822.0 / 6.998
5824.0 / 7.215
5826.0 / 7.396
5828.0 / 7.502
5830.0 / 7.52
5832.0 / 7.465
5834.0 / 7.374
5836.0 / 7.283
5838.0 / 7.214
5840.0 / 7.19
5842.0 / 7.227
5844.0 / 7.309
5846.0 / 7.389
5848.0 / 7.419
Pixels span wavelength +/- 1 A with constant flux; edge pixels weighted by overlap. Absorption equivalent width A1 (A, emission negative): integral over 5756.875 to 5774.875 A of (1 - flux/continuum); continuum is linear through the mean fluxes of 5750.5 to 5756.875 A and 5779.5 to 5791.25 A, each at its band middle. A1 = 1.57 A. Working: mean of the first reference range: 7.6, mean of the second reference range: 7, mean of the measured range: 6.73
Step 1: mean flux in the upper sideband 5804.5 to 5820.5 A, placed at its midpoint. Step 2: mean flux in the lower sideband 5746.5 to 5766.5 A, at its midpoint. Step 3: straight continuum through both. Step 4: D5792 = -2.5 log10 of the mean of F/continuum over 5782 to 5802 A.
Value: 0.02 mag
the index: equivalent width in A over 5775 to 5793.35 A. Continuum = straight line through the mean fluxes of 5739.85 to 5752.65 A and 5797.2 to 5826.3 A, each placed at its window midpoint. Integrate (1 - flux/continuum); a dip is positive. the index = 0.84 A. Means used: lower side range 7.41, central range 6.86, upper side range 7.03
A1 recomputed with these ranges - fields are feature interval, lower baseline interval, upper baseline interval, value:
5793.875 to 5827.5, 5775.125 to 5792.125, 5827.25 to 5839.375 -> 0.4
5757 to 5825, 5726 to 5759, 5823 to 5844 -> 3.5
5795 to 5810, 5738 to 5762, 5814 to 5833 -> 0.3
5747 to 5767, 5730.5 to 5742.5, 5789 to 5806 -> -1.0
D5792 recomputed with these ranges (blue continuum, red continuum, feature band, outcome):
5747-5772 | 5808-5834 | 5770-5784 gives 0.13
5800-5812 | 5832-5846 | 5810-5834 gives 0.01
